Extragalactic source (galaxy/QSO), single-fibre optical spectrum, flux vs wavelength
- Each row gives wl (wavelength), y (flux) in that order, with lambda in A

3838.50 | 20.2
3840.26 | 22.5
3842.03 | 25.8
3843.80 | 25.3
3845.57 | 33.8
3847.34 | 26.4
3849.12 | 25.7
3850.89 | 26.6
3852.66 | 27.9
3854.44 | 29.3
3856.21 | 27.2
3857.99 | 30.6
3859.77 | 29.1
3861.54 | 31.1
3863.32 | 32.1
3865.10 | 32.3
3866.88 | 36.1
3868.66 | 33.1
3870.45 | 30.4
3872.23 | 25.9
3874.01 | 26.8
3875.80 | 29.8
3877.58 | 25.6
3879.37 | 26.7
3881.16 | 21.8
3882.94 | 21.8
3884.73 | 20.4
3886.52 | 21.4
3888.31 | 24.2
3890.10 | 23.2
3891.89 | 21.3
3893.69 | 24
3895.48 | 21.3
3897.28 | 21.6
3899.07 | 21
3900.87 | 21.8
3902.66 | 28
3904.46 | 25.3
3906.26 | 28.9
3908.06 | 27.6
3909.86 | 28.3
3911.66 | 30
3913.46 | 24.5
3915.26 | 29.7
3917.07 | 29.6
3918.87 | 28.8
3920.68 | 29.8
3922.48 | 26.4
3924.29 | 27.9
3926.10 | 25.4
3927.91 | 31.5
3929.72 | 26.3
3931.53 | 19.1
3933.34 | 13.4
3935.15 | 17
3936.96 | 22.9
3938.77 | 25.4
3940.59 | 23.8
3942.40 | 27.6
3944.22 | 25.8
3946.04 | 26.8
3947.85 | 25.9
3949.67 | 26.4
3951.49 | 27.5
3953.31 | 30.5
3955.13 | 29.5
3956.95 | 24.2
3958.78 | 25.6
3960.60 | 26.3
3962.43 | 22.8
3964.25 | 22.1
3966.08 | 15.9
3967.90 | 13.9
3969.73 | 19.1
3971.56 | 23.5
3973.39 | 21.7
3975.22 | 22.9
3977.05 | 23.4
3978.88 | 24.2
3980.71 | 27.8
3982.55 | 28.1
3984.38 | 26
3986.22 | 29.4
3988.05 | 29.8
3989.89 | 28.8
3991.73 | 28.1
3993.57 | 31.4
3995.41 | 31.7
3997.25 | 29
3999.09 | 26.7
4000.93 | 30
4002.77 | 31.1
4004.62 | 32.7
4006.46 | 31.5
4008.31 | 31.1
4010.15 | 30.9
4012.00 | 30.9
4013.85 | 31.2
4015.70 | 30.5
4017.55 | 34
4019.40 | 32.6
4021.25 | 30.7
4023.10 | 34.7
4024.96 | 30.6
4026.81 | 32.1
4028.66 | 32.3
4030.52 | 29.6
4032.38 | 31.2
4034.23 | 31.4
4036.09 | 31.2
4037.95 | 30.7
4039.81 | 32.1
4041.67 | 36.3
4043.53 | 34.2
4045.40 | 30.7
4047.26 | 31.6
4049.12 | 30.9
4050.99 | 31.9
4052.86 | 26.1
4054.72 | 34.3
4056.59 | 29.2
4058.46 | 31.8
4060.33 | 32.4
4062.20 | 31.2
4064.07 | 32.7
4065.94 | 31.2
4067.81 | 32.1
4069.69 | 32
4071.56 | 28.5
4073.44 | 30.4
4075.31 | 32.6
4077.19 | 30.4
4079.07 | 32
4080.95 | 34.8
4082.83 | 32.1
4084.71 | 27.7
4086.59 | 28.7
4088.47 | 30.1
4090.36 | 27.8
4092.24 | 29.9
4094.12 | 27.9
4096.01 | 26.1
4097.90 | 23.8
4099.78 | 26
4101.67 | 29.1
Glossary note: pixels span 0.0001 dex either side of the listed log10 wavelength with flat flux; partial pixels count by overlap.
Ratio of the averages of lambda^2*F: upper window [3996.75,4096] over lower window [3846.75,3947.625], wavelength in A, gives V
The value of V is 1.28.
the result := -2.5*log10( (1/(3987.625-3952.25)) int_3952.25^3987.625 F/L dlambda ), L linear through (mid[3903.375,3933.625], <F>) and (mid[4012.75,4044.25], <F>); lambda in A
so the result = 0.21 mag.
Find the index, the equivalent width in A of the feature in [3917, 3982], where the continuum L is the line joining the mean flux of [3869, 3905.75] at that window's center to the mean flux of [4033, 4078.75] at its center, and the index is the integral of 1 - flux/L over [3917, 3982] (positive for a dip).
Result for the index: 6.0 A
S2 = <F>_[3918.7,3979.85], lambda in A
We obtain 24.2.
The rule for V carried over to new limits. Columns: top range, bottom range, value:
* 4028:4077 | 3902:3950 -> 1.29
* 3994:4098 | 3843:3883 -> 1.19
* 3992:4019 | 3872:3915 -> 1.32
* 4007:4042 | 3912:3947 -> 1.31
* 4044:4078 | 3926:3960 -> 1.32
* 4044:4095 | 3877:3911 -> 1.41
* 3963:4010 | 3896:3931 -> 1.02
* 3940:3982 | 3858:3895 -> 0.94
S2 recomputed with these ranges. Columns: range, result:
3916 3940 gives 24.9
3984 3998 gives 29.4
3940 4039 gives 28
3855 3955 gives 26.2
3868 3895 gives 25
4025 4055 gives 31.6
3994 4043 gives 31.4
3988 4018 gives 30.5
